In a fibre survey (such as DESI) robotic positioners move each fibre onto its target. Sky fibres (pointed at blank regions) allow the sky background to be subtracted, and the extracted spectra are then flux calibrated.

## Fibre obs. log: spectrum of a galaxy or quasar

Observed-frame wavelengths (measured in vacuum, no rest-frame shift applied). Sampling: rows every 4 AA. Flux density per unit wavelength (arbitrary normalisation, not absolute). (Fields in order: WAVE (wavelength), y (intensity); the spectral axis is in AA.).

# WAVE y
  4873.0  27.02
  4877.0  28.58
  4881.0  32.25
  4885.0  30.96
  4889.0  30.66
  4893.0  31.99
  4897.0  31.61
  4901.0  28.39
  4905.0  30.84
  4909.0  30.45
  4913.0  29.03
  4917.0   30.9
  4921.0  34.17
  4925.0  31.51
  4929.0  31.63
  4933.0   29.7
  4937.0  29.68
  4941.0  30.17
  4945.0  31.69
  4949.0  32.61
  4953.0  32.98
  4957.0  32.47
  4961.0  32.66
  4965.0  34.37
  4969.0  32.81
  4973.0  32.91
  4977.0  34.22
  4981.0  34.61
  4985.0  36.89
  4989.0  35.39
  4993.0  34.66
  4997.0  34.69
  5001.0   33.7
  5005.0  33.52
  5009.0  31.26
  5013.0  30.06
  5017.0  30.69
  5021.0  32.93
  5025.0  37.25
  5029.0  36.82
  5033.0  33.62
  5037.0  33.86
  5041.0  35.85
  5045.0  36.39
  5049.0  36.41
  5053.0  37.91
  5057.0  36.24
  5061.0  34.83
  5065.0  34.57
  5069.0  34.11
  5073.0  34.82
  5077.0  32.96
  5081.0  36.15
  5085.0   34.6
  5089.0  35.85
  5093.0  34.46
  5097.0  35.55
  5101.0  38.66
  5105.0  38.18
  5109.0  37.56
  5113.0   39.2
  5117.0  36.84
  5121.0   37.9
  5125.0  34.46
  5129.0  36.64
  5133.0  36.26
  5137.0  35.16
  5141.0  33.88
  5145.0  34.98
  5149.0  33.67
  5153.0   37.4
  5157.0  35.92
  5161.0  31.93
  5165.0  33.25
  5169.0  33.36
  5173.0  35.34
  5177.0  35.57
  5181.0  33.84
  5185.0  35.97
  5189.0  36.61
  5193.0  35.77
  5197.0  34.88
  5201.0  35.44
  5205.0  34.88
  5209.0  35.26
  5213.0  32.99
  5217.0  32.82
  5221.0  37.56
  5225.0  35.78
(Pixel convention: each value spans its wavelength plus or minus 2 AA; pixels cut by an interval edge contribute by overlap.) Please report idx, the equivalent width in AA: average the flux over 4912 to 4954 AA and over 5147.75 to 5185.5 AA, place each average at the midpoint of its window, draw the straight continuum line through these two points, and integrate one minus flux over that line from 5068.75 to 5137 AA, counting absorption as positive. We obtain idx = -5.0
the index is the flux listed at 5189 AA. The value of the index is 36.61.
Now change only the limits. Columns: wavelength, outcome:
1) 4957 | 32.47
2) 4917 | 30.9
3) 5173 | 35.34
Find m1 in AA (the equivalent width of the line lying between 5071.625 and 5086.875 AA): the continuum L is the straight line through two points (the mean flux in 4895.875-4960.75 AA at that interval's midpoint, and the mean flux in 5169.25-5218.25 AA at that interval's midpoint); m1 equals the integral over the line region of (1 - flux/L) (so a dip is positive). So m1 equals -0.6 AA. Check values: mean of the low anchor 31.1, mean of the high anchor 34.9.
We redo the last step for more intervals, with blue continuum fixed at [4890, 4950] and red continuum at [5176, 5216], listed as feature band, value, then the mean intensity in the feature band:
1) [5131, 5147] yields -0.4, 35.1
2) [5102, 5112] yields -1.3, 38.1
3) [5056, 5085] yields -1.4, 34.7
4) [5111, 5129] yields -1.7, 37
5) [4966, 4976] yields -0.5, 33.1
